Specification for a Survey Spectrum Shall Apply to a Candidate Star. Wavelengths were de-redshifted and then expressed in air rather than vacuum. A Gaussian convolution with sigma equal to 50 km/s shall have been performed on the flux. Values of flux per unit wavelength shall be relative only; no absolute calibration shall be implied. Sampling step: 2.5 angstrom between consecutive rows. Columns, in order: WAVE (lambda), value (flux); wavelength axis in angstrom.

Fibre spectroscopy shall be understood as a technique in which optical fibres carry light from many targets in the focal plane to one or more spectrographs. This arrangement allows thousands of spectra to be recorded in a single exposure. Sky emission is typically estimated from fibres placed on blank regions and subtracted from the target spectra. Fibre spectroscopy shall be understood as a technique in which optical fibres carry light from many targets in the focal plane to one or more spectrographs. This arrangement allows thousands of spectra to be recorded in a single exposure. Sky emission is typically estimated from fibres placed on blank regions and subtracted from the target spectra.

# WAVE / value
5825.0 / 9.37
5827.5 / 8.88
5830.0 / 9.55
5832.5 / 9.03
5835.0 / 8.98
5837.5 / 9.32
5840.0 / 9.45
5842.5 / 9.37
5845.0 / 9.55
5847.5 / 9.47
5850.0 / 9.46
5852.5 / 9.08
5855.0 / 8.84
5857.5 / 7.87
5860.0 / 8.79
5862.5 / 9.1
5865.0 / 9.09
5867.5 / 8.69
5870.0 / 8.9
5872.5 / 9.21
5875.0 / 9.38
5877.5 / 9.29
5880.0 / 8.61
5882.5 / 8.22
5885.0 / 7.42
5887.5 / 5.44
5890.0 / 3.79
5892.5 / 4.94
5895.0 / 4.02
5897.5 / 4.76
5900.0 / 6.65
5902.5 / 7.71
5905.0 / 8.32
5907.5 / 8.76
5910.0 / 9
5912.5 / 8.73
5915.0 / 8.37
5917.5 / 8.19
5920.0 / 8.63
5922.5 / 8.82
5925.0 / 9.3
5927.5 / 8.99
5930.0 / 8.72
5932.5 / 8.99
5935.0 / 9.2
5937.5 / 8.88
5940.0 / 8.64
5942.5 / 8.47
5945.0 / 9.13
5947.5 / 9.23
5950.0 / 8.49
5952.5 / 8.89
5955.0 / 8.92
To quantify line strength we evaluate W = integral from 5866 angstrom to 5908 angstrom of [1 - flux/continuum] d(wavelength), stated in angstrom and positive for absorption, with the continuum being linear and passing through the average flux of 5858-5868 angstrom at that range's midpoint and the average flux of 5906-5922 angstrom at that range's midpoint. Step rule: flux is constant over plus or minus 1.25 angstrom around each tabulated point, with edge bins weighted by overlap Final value 7.03 angstrom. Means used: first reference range 8.86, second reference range 8.62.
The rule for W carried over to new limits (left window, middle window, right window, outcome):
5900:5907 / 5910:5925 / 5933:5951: -0.78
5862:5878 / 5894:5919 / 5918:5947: 4.08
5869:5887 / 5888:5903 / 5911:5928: 5.97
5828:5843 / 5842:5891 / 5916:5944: 3.37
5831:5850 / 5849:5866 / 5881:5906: -1.21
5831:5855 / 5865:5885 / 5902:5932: 0.43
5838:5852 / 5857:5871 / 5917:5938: 0.78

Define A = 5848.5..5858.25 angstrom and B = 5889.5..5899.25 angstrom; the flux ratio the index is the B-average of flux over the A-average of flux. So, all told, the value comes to 0.51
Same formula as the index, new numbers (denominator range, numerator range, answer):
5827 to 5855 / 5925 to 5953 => 0.96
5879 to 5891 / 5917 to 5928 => 1.31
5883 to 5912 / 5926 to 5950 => 1.36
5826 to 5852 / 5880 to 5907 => 0.68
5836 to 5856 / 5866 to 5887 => 0.92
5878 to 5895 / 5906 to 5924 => 1.36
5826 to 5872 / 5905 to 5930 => 0.96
